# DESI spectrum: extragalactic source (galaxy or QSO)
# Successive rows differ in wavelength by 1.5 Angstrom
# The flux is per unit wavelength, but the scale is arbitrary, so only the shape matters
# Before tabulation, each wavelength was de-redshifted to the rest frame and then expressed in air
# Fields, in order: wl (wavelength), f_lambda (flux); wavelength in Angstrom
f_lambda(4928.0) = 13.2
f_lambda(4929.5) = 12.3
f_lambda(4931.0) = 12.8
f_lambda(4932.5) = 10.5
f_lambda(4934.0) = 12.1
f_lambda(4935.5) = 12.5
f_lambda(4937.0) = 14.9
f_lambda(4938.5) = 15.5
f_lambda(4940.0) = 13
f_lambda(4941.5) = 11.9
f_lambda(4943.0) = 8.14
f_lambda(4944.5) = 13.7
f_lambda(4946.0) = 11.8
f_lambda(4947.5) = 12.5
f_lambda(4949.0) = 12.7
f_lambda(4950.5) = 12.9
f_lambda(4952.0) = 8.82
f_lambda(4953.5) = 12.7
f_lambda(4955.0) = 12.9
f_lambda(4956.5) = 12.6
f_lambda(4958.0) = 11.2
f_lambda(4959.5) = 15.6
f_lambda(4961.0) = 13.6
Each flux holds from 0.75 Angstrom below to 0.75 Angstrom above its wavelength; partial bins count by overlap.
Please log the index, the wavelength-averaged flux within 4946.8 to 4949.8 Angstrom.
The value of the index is 12.6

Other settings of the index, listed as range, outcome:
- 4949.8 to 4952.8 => 10.9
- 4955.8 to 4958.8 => 12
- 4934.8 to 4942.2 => 13.6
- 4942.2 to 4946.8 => 11.2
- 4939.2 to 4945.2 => 11.7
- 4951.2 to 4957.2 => 11.8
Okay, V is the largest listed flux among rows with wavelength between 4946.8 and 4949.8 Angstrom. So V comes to 12.7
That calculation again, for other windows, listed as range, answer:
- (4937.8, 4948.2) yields 15.5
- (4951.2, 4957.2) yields 12.9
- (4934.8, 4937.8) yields 14.9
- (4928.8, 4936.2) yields 12.8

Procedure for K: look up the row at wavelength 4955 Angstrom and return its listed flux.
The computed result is 12.9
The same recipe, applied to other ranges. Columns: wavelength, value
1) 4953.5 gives 12.7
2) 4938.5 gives 15.5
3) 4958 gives 11.2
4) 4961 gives 13.6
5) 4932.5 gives 10.5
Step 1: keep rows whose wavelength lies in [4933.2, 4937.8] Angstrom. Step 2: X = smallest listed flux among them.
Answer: 12.1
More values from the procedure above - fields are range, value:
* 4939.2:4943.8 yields 8.14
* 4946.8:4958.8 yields 8.82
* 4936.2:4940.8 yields 13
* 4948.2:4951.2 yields 12.7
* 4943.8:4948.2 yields 11.8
